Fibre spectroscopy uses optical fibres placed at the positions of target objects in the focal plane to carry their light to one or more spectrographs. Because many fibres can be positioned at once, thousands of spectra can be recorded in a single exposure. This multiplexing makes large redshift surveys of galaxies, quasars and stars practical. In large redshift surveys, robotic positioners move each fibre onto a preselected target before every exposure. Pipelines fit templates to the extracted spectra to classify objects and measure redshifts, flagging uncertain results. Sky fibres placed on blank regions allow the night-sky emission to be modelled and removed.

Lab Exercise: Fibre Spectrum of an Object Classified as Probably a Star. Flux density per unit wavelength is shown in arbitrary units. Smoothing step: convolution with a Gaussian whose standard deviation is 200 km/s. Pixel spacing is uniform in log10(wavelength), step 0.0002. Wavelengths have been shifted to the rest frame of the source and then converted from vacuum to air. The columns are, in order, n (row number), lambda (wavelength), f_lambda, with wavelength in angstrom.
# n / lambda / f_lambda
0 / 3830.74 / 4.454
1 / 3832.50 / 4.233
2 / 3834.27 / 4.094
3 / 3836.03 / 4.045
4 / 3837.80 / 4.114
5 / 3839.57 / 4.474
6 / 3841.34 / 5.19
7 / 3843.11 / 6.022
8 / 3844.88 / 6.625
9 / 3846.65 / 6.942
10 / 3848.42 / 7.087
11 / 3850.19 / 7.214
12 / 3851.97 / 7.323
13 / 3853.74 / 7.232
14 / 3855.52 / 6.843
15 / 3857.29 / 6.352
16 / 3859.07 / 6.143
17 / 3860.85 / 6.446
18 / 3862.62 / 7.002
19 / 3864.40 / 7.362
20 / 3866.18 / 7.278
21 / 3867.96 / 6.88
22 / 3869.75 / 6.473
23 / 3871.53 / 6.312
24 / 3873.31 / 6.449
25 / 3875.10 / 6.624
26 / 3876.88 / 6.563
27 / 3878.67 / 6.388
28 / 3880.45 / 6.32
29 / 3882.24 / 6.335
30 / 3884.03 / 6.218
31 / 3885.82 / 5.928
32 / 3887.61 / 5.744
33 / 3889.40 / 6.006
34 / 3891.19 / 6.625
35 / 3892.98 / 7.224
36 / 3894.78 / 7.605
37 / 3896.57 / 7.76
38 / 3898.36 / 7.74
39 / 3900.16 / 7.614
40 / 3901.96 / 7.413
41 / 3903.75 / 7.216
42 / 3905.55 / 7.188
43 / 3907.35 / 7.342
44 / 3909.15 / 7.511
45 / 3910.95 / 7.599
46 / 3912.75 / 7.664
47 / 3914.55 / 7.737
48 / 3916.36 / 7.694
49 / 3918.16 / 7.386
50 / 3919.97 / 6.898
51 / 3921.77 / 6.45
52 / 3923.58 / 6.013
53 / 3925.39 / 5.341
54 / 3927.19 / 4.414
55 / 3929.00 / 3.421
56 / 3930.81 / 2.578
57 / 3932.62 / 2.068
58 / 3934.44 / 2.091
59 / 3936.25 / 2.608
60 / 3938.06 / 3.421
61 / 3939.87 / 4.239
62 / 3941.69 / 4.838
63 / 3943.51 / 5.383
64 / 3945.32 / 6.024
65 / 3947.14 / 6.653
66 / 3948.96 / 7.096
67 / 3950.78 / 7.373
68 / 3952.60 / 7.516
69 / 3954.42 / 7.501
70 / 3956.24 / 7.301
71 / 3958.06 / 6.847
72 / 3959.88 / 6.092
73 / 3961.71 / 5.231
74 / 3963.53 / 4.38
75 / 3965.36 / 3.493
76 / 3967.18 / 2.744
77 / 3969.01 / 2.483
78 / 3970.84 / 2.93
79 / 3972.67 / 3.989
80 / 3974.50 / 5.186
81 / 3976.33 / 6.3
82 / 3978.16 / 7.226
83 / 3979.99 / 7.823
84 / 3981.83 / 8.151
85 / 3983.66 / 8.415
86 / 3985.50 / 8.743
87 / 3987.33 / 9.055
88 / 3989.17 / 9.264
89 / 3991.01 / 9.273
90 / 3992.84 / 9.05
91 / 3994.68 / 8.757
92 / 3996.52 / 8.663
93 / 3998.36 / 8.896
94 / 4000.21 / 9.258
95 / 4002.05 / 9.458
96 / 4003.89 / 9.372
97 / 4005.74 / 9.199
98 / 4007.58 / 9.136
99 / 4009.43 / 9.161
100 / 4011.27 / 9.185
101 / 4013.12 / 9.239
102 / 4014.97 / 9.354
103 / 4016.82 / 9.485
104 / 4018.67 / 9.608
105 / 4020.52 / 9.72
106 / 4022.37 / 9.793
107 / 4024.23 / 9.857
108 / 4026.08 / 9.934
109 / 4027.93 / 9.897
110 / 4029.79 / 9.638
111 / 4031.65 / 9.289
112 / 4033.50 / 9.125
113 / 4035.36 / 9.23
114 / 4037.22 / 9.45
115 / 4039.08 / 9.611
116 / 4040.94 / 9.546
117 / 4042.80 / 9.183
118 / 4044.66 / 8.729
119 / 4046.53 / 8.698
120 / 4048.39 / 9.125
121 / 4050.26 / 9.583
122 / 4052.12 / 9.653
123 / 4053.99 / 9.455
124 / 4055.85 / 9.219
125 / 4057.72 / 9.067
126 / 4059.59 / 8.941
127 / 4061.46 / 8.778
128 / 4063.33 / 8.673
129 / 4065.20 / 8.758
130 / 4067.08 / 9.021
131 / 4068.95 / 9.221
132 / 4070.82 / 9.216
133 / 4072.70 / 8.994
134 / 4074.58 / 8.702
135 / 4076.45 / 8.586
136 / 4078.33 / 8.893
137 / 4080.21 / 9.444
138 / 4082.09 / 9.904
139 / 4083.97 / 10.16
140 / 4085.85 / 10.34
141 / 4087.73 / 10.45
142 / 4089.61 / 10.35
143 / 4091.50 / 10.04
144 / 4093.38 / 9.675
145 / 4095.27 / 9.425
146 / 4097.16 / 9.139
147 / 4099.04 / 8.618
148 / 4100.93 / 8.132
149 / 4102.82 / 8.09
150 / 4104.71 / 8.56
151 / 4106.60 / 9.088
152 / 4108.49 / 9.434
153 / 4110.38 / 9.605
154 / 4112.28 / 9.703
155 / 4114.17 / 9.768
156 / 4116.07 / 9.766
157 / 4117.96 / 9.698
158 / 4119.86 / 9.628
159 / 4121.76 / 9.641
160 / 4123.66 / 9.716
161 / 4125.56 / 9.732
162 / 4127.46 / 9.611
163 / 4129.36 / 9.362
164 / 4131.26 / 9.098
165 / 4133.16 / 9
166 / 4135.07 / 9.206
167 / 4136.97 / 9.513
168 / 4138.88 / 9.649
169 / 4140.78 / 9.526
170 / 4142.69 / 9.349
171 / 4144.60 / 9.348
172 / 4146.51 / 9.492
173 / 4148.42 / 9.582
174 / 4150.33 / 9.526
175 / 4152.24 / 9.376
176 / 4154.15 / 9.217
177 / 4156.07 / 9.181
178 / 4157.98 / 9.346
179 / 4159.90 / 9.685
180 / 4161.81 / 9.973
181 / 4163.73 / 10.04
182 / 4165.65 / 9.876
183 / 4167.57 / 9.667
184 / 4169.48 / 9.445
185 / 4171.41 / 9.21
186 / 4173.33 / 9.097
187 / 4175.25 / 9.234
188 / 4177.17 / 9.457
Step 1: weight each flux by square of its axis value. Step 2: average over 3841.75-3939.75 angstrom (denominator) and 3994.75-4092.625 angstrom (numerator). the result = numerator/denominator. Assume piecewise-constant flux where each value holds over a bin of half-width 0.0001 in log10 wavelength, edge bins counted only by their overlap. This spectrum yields 1.60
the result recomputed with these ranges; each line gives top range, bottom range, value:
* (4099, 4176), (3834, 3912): 1.63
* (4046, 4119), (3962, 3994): 1.53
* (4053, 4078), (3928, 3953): 2.07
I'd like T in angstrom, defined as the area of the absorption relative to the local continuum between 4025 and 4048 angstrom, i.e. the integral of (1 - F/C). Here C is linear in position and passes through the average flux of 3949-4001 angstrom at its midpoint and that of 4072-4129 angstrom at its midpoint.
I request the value -3.5 angstrom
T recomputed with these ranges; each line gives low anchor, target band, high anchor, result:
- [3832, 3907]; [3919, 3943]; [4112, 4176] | 9.82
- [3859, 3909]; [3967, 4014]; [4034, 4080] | 2.55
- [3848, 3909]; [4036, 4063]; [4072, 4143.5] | -1.38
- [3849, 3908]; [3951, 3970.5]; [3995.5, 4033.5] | 6.98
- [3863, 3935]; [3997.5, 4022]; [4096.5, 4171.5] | -4.73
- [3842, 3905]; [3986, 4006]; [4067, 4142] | -2.29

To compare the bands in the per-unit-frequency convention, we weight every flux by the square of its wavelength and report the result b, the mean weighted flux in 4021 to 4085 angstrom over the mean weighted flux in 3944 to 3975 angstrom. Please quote 1.78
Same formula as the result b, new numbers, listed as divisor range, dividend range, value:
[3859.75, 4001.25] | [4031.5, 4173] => 1.59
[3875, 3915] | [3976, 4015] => 1.33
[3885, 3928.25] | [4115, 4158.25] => 1.54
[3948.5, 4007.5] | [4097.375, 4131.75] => 1.39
